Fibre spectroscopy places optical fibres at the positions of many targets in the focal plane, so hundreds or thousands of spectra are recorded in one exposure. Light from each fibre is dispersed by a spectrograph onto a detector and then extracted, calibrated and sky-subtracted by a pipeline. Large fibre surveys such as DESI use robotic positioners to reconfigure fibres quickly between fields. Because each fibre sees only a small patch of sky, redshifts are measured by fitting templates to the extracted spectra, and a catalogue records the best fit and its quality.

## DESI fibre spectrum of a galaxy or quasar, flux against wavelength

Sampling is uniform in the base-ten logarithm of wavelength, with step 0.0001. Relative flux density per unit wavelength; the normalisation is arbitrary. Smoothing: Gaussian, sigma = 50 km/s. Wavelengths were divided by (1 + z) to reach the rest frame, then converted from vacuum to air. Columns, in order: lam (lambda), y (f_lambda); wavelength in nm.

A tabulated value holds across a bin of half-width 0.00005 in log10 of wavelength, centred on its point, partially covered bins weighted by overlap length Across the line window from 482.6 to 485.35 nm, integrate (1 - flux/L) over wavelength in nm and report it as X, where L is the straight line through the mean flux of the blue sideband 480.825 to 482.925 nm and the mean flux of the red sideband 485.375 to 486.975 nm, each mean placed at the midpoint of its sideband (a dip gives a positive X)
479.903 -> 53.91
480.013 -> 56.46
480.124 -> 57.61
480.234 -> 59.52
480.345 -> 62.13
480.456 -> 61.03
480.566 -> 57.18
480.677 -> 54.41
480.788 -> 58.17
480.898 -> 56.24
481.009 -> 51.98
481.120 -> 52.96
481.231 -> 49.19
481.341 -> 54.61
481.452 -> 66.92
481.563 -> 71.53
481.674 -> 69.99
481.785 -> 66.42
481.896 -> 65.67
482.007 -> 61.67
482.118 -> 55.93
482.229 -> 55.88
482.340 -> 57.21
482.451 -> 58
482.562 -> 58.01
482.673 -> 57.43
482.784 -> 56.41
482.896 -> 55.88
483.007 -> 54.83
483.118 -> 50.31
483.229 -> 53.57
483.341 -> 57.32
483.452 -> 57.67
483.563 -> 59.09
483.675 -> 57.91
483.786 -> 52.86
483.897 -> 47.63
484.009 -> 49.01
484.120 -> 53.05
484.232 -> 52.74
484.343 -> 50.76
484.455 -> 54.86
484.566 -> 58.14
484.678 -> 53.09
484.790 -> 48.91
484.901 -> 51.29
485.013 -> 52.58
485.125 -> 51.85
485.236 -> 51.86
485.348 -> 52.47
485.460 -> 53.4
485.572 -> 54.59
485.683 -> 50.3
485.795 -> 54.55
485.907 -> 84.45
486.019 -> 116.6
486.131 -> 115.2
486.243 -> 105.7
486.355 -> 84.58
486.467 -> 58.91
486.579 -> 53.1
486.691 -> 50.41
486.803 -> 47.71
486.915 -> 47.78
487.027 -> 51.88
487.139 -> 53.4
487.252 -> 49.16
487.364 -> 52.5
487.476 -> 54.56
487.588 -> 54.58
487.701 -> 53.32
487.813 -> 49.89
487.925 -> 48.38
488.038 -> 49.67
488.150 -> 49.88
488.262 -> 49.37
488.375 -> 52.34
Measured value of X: 0.44 nm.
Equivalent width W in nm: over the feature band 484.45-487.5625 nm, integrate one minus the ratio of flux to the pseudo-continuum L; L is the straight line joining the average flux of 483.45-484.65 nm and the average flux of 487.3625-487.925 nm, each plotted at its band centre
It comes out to -0.48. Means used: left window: 53.8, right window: 52.6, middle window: 61.3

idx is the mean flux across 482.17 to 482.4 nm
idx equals 56.6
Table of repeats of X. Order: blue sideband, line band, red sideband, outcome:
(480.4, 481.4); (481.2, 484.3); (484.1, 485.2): -0.20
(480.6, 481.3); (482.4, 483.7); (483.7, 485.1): -0.08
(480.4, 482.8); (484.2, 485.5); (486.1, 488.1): 0.14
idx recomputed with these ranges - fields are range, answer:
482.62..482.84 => 56.8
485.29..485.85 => 53.1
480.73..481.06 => 55.5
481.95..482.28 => 57.9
